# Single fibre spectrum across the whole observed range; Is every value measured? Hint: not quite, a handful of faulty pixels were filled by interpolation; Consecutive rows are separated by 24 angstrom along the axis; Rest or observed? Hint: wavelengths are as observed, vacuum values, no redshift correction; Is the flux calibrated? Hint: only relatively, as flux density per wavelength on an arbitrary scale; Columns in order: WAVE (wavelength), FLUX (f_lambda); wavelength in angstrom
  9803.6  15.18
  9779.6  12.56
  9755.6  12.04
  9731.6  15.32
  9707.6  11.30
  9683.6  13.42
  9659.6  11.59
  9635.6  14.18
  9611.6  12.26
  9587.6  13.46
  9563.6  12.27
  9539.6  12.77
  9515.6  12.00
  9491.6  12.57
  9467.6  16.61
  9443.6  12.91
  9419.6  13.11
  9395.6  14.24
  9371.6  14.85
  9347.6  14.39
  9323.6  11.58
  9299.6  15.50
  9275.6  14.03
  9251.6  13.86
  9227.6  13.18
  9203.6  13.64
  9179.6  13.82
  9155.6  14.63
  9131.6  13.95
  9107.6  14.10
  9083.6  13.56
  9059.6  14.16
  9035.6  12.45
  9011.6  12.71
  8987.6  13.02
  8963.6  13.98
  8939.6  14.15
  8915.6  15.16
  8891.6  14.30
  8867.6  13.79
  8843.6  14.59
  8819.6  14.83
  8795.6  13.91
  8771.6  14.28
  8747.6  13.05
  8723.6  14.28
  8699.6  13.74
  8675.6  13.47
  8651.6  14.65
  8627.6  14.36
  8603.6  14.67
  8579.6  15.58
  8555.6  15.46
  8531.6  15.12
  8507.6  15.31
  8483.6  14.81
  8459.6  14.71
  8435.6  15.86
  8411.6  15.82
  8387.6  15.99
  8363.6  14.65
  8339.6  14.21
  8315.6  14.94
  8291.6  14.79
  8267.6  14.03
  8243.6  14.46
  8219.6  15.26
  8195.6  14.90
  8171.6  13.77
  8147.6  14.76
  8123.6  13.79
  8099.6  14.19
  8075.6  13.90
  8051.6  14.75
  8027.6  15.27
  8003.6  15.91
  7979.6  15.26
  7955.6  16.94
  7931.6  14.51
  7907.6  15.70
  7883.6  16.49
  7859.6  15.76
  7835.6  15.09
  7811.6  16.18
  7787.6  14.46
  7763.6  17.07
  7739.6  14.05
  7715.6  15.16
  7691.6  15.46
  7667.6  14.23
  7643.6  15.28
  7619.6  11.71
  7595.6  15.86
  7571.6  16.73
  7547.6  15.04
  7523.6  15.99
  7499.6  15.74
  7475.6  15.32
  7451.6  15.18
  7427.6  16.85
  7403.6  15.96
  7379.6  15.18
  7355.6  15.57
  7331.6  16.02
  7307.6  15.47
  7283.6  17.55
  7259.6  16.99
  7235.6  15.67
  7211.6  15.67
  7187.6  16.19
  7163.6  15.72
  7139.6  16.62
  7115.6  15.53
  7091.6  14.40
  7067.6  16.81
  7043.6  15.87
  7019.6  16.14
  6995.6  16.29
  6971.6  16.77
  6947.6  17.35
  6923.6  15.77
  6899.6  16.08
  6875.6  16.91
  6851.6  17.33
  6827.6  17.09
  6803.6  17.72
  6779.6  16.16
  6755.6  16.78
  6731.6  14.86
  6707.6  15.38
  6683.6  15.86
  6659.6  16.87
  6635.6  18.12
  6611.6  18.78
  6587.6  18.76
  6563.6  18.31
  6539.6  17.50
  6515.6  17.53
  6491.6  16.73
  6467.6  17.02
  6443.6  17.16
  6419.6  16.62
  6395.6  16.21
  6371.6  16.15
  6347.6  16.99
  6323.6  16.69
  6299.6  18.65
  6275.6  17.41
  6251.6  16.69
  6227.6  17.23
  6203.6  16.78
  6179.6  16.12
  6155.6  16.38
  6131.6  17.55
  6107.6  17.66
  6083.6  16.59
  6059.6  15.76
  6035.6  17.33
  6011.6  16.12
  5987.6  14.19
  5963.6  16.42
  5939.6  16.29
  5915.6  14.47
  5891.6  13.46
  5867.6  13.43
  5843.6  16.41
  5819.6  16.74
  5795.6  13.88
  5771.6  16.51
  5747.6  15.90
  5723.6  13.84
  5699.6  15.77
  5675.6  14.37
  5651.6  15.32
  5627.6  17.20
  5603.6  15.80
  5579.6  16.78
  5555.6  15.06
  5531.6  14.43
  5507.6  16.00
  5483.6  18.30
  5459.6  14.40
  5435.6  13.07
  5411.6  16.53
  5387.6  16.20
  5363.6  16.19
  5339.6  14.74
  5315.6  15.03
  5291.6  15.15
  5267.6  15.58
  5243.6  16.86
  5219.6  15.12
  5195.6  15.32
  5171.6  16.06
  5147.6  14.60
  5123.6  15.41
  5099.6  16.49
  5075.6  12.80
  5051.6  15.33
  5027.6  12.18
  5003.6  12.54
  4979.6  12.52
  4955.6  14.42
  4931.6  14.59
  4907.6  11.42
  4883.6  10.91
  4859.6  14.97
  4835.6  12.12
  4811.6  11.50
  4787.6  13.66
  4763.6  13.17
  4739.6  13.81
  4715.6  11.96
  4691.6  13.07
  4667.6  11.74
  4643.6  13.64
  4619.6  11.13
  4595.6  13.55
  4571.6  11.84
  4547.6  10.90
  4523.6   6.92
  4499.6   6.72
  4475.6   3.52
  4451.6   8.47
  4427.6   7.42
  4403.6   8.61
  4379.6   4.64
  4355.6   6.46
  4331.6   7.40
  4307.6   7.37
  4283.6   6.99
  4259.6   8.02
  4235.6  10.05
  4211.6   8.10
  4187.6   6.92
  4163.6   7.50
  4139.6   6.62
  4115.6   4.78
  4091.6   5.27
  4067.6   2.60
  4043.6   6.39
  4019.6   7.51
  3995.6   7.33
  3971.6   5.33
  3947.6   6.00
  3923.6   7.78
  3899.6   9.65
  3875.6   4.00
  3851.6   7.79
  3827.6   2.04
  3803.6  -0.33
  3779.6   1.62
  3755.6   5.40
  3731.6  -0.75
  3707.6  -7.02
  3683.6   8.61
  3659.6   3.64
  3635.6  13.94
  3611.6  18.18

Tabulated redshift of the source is 0.14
